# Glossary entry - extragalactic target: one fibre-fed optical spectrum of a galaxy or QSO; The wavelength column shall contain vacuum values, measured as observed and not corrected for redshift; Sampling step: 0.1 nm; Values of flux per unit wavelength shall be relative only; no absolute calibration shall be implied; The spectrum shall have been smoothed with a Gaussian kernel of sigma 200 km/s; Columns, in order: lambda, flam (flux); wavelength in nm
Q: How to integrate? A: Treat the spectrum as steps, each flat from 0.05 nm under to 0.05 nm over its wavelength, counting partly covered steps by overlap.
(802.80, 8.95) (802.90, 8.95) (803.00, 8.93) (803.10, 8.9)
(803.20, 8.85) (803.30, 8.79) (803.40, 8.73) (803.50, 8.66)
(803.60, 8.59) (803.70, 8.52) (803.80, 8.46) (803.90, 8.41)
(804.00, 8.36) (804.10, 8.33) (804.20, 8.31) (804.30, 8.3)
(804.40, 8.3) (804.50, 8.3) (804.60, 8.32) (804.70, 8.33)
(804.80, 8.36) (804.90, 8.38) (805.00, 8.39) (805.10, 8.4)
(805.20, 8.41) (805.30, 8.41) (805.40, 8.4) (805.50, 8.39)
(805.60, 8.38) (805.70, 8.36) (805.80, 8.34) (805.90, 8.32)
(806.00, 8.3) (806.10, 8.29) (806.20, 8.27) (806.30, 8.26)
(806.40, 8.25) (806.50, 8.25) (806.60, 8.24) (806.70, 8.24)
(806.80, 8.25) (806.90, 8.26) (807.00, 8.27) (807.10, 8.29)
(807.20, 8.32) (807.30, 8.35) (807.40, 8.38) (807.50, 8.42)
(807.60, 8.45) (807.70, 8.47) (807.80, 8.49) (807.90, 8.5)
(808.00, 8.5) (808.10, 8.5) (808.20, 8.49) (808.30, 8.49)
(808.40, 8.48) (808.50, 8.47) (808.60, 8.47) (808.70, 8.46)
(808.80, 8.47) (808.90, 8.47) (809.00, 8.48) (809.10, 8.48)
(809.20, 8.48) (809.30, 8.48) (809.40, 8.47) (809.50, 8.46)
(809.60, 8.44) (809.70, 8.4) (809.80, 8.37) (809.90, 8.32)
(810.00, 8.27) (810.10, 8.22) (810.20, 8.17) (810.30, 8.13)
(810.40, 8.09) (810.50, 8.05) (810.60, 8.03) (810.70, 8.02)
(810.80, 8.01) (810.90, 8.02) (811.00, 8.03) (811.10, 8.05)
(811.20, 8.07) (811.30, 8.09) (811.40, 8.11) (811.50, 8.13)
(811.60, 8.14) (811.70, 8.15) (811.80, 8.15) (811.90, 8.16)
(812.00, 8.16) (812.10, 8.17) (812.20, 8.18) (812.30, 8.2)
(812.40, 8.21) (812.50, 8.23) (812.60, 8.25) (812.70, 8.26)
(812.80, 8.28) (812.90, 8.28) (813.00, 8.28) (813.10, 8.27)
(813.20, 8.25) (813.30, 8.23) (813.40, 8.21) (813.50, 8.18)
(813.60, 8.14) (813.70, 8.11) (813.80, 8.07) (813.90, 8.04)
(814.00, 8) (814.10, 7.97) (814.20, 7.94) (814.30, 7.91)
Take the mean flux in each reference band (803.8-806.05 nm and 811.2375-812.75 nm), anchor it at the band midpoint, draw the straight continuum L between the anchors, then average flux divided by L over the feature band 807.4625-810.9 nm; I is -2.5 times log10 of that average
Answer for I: -0.02 mag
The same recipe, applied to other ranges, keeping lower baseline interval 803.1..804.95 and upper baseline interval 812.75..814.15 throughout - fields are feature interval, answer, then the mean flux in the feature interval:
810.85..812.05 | 0.017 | 8.1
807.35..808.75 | -0.017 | 8.47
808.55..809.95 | -0.019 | 8.45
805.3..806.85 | 0.013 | 8.31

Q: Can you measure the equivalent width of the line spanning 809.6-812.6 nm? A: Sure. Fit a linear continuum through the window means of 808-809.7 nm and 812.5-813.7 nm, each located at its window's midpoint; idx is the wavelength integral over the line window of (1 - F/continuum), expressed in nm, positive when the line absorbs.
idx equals 0.068 nm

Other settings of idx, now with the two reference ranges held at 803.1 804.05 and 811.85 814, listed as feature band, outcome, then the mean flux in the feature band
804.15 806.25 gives 0.05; 8.35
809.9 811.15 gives 0.03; 8.1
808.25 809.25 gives -0.01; 8.47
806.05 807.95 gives 0.03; 8.33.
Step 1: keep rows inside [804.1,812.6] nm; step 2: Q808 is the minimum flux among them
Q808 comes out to 8.01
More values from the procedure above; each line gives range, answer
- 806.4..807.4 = 8.24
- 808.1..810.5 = 8.05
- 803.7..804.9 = 8.3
